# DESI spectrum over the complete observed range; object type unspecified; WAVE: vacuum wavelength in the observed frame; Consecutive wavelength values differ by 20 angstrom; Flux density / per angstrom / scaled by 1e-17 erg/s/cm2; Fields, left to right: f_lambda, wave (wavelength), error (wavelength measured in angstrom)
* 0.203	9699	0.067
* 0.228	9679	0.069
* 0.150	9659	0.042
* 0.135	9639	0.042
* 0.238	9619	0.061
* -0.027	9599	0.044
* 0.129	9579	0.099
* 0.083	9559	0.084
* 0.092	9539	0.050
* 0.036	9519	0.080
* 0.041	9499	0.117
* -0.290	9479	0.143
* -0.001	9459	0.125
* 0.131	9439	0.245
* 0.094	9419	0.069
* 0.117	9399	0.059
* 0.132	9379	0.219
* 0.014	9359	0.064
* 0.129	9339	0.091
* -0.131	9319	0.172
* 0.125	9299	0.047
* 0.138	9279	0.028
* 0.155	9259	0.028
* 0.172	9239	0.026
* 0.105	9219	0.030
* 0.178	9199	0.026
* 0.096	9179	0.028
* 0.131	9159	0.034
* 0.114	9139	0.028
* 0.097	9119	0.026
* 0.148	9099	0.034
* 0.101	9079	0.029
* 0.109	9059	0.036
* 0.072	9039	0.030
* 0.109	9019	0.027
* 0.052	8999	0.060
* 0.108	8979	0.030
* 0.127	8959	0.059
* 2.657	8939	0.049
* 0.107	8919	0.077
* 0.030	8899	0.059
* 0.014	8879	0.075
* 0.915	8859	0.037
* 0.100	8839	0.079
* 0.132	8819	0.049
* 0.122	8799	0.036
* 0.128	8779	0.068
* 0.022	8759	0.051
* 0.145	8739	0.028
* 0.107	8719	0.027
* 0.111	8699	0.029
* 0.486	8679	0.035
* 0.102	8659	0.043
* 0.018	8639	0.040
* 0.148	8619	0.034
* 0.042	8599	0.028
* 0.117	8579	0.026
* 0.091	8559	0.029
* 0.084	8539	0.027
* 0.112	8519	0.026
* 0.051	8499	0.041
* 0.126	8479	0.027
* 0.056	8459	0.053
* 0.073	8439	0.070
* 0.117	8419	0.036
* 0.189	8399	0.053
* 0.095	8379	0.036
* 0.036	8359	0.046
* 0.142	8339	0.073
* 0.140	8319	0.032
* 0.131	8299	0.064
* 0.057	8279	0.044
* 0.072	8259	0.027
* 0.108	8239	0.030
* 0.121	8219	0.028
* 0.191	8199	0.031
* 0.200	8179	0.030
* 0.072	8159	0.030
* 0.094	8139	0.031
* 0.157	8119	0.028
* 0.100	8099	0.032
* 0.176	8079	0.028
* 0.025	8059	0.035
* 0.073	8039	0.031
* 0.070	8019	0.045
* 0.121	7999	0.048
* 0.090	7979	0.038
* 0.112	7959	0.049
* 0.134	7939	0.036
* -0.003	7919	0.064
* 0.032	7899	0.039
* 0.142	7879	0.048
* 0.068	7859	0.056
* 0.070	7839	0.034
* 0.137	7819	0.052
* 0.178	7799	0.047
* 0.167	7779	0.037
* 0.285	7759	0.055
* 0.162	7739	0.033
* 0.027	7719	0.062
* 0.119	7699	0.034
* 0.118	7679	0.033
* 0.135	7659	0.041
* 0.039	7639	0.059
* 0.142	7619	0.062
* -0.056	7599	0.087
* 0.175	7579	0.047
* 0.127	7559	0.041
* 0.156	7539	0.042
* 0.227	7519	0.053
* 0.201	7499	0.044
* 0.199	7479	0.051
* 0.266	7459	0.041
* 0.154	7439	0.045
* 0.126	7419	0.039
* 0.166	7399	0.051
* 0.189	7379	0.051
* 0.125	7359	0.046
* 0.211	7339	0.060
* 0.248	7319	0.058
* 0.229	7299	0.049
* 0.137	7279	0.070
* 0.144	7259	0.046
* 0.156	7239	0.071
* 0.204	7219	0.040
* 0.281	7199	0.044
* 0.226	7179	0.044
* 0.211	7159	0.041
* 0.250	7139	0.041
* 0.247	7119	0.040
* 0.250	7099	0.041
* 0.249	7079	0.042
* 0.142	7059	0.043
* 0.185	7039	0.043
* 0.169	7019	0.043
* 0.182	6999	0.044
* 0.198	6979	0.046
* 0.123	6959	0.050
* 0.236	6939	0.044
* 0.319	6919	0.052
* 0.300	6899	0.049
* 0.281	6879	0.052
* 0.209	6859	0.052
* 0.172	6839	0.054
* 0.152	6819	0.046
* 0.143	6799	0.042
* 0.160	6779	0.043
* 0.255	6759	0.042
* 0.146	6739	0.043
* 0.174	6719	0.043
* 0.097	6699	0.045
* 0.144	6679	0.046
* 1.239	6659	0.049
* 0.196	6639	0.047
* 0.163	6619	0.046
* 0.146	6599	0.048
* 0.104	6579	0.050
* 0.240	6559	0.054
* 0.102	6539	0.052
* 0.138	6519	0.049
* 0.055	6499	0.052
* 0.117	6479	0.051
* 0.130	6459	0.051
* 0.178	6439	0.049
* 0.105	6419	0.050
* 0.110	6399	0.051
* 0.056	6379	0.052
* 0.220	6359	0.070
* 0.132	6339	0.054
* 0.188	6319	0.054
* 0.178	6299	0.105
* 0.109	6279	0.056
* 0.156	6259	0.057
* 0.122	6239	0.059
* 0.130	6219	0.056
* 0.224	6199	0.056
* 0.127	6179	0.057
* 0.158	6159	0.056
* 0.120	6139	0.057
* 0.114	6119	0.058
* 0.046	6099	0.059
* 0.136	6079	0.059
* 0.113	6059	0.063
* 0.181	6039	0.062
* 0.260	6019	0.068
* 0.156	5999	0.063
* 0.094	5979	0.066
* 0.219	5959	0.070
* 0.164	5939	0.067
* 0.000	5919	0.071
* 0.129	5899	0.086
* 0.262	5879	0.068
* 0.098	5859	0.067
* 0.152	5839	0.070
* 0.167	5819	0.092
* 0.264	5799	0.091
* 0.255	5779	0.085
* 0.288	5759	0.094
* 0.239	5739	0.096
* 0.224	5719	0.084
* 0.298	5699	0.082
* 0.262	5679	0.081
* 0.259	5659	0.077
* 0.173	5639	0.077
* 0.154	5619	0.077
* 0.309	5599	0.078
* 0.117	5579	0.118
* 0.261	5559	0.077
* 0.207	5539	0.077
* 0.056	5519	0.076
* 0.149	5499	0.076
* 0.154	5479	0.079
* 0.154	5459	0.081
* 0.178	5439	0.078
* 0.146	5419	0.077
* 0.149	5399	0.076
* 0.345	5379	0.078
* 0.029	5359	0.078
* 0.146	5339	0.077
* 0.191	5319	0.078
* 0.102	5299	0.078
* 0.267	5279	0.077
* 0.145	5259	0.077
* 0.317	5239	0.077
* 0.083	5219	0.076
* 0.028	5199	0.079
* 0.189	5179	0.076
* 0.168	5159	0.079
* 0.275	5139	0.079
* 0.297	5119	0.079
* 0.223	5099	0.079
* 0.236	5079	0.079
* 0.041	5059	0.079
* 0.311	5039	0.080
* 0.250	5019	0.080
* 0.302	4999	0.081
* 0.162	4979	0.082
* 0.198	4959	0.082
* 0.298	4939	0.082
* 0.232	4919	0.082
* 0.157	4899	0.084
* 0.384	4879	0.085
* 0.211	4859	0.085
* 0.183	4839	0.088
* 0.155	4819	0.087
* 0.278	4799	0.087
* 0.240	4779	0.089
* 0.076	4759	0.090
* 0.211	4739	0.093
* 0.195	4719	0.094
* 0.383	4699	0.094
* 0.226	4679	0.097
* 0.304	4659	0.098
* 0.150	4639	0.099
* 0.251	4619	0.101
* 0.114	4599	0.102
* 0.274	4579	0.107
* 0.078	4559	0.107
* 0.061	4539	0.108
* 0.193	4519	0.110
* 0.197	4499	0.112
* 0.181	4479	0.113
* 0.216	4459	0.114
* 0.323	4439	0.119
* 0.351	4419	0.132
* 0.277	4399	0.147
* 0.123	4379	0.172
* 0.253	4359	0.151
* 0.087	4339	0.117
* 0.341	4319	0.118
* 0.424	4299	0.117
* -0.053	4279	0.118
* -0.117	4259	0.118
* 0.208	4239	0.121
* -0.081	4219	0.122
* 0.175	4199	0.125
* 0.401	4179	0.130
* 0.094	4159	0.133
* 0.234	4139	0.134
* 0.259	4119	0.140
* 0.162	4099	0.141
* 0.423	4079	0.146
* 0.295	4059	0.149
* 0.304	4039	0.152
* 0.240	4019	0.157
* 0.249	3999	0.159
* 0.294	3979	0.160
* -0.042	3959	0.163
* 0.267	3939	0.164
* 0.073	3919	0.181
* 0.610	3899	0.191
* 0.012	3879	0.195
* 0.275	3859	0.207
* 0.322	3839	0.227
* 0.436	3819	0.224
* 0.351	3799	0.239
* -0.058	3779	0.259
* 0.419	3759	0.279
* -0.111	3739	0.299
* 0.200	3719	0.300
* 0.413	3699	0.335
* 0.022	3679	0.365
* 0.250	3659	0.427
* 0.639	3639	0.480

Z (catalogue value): 0.785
